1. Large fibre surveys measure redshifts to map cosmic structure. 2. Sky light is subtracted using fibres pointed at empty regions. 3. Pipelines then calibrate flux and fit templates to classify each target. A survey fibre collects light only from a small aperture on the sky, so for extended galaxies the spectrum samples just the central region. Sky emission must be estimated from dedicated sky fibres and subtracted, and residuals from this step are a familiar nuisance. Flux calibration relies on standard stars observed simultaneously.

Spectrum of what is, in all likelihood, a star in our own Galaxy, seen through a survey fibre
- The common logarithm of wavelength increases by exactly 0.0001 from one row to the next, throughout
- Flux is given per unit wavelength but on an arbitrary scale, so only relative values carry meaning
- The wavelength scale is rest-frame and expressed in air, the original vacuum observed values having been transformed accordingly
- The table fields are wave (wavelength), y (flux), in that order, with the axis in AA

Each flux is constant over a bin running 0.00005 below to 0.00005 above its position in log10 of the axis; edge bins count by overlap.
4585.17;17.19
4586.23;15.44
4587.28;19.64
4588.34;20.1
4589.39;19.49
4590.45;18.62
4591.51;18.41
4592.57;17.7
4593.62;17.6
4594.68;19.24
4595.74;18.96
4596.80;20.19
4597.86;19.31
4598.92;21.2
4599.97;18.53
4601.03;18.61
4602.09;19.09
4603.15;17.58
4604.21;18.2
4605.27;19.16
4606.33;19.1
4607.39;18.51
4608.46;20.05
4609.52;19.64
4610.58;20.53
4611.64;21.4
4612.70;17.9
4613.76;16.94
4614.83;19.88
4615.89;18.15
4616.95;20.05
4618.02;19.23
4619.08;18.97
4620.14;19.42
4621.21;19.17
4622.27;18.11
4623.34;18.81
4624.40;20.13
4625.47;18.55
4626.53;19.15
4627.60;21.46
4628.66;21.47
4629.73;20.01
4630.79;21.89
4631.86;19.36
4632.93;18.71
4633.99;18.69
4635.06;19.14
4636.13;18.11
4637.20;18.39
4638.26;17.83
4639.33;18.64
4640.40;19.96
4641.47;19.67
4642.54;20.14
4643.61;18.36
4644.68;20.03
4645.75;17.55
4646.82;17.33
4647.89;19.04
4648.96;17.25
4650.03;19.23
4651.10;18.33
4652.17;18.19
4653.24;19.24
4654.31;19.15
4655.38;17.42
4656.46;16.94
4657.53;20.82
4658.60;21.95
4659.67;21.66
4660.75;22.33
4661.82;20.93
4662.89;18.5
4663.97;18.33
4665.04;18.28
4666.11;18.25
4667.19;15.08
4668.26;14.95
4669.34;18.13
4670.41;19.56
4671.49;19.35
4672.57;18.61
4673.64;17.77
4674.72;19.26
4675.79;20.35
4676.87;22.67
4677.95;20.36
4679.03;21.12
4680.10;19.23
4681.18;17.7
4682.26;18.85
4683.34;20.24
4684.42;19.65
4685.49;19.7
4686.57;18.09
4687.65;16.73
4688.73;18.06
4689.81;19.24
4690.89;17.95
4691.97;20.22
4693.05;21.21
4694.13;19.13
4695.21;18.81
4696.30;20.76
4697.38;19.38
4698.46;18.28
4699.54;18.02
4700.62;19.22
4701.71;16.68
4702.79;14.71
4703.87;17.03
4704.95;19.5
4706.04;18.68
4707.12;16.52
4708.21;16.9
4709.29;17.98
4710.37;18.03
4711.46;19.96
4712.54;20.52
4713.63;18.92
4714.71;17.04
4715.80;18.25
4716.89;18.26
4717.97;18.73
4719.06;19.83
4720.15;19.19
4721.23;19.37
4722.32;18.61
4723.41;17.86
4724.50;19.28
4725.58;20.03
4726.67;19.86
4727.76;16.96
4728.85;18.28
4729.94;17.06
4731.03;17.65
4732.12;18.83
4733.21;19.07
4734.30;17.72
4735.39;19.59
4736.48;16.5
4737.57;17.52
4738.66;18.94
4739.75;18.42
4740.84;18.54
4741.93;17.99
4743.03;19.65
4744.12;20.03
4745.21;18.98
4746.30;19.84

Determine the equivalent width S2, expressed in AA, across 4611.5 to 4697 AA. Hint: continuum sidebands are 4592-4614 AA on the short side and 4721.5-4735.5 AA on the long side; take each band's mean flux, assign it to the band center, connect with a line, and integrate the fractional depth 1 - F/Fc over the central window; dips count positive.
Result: -1.4 AA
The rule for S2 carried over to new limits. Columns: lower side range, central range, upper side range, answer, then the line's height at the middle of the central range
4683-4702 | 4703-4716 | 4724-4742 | 0.4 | 18.7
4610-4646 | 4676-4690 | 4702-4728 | -0.5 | 18.7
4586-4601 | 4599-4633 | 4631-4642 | -0.7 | 18.9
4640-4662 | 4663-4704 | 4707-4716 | 0.1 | 18.8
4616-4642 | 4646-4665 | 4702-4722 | -0.2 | 19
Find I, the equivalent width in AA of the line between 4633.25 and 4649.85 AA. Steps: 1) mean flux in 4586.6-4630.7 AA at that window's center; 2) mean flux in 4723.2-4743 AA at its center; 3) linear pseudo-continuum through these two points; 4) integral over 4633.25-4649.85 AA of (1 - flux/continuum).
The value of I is 0.3 AA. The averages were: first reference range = 19.2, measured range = 18.7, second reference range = 18.4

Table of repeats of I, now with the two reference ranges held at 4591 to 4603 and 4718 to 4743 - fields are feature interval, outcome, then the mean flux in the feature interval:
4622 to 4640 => -0.5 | 19.3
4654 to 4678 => -0.5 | 19.1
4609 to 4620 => -0.2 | 19.3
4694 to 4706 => 0.2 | 18.3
